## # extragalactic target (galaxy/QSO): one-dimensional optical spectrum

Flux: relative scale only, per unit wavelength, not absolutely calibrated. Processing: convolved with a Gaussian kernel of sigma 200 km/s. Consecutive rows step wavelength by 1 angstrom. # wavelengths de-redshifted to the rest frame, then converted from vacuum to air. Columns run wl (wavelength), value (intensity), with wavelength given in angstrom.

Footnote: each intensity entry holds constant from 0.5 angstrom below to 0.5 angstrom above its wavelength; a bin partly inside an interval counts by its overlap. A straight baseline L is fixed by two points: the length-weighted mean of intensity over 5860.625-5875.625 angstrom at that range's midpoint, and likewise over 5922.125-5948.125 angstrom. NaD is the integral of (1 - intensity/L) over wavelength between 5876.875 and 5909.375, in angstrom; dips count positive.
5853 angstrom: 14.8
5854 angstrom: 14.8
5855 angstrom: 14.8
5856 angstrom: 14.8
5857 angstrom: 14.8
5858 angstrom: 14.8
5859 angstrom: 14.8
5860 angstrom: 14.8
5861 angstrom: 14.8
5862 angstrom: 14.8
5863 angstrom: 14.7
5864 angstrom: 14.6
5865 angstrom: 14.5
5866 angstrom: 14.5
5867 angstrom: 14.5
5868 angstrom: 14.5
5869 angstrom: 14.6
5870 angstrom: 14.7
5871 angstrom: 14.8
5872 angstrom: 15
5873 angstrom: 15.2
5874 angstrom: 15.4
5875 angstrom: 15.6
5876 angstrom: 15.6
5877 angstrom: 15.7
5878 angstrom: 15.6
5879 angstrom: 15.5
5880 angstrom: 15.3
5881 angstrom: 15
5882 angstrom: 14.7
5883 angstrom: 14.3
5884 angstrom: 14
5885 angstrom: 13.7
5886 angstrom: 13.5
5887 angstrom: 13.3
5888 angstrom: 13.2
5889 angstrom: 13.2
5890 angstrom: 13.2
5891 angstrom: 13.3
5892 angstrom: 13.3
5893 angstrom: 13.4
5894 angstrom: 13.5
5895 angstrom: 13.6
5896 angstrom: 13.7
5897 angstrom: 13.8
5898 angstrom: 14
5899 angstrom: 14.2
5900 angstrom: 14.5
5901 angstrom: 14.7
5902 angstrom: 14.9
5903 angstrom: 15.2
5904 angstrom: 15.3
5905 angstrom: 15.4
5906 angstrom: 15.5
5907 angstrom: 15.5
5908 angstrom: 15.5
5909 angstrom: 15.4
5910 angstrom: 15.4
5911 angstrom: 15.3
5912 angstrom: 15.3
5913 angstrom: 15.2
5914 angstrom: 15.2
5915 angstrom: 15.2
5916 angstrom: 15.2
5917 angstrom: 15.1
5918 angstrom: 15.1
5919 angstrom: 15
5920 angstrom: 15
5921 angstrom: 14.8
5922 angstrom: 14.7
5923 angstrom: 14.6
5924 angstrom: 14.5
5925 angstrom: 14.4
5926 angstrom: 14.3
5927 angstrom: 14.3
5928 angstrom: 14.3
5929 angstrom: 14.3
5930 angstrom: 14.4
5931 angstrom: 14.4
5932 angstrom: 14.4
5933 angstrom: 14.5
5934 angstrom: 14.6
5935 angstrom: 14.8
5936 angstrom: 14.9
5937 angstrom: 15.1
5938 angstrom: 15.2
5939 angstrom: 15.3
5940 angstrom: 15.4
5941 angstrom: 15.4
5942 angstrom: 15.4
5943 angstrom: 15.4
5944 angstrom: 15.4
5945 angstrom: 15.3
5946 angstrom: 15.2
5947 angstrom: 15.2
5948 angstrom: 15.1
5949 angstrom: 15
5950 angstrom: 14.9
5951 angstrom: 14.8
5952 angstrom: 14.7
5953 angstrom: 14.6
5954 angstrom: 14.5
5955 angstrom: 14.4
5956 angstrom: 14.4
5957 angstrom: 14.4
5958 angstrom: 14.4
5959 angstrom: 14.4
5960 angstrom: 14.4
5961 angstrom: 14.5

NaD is 1.00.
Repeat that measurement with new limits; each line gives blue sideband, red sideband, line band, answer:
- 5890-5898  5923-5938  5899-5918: -1.71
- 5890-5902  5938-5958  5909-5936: -0.71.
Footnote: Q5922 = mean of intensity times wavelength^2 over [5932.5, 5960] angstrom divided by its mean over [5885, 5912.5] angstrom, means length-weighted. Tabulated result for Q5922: 1.06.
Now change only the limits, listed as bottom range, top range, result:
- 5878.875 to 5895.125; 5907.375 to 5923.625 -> 1.10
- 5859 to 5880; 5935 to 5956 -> 1.03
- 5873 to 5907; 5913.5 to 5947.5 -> 1.05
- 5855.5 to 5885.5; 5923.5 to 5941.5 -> 1.01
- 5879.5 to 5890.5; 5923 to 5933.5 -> 1.05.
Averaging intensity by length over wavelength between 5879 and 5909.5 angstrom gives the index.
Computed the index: 14.3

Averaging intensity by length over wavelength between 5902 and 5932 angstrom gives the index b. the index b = 14.9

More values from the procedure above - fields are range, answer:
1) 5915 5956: 14.8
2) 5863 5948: 14.7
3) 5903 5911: 15.4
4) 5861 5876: 14.8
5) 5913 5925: 14.9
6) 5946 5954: 14.9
